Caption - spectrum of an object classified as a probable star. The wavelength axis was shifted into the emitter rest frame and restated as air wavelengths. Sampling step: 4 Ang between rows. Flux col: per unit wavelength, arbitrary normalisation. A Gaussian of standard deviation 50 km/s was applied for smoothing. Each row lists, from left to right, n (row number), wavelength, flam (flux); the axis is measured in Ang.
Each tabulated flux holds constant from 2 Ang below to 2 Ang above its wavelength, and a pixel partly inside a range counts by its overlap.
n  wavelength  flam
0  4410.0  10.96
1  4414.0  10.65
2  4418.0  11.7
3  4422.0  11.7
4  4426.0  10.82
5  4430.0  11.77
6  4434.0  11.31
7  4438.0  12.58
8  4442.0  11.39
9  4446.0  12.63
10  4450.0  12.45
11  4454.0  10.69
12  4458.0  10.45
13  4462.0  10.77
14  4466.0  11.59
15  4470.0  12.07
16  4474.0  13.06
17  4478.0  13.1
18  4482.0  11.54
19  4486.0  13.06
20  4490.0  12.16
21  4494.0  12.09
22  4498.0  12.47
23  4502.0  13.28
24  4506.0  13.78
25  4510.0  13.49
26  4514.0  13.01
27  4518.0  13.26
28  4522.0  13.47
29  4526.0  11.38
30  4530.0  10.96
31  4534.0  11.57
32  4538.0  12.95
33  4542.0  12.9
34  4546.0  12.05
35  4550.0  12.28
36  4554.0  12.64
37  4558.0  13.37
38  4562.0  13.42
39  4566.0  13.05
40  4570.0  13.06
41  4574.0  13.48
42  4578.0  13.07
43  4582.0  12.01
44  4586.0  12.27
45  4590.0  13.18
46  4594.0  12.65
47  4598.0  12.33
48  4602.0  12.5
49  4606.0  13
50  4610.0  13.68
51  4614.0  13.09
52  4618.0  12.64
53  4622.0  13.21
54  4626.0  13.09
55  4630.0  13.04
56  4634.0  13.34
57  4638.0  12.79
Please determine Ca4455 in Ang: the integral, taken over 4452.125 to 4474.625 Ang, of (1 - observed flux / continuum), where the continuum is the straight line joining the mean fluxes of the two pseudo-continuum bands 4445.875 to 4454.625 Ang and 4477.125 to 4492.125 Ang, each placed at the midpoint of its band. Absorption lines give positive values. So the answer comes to 1.5 Ang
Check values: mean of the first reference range 12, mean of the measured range 11.3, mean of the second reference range 12.4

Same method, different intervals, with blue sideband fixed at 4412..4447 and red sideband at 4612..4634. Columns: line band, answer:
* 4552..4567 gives -0.7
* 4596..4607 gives 0.3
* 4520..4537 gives 0.6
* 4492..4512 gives -1.5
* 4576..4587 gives 0.2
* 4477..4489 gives -0.5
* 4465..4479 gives -0.7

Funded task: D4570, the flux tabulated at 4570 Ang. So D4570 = 13.06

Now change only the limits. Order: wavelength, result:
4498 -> 12.47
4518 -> 13.26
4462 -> 10.77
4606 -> 13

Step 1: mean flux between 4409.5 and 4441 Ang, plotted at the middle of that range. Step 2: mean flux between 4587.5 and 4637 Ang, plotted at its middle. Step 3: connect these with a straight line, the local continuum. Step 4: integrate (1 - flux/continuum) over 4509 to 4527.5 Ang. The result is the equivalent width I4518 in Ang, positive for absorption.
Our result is -1.1 Ang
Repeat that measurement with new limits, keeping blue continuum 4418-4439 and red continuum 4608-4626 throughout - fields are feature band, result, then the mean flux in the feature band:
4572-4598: 0.29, 12.7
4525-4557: 0.95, 12.2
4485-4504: -0.70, 12.6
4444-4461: 0.41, 11.5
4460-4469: 0.47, 11.3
